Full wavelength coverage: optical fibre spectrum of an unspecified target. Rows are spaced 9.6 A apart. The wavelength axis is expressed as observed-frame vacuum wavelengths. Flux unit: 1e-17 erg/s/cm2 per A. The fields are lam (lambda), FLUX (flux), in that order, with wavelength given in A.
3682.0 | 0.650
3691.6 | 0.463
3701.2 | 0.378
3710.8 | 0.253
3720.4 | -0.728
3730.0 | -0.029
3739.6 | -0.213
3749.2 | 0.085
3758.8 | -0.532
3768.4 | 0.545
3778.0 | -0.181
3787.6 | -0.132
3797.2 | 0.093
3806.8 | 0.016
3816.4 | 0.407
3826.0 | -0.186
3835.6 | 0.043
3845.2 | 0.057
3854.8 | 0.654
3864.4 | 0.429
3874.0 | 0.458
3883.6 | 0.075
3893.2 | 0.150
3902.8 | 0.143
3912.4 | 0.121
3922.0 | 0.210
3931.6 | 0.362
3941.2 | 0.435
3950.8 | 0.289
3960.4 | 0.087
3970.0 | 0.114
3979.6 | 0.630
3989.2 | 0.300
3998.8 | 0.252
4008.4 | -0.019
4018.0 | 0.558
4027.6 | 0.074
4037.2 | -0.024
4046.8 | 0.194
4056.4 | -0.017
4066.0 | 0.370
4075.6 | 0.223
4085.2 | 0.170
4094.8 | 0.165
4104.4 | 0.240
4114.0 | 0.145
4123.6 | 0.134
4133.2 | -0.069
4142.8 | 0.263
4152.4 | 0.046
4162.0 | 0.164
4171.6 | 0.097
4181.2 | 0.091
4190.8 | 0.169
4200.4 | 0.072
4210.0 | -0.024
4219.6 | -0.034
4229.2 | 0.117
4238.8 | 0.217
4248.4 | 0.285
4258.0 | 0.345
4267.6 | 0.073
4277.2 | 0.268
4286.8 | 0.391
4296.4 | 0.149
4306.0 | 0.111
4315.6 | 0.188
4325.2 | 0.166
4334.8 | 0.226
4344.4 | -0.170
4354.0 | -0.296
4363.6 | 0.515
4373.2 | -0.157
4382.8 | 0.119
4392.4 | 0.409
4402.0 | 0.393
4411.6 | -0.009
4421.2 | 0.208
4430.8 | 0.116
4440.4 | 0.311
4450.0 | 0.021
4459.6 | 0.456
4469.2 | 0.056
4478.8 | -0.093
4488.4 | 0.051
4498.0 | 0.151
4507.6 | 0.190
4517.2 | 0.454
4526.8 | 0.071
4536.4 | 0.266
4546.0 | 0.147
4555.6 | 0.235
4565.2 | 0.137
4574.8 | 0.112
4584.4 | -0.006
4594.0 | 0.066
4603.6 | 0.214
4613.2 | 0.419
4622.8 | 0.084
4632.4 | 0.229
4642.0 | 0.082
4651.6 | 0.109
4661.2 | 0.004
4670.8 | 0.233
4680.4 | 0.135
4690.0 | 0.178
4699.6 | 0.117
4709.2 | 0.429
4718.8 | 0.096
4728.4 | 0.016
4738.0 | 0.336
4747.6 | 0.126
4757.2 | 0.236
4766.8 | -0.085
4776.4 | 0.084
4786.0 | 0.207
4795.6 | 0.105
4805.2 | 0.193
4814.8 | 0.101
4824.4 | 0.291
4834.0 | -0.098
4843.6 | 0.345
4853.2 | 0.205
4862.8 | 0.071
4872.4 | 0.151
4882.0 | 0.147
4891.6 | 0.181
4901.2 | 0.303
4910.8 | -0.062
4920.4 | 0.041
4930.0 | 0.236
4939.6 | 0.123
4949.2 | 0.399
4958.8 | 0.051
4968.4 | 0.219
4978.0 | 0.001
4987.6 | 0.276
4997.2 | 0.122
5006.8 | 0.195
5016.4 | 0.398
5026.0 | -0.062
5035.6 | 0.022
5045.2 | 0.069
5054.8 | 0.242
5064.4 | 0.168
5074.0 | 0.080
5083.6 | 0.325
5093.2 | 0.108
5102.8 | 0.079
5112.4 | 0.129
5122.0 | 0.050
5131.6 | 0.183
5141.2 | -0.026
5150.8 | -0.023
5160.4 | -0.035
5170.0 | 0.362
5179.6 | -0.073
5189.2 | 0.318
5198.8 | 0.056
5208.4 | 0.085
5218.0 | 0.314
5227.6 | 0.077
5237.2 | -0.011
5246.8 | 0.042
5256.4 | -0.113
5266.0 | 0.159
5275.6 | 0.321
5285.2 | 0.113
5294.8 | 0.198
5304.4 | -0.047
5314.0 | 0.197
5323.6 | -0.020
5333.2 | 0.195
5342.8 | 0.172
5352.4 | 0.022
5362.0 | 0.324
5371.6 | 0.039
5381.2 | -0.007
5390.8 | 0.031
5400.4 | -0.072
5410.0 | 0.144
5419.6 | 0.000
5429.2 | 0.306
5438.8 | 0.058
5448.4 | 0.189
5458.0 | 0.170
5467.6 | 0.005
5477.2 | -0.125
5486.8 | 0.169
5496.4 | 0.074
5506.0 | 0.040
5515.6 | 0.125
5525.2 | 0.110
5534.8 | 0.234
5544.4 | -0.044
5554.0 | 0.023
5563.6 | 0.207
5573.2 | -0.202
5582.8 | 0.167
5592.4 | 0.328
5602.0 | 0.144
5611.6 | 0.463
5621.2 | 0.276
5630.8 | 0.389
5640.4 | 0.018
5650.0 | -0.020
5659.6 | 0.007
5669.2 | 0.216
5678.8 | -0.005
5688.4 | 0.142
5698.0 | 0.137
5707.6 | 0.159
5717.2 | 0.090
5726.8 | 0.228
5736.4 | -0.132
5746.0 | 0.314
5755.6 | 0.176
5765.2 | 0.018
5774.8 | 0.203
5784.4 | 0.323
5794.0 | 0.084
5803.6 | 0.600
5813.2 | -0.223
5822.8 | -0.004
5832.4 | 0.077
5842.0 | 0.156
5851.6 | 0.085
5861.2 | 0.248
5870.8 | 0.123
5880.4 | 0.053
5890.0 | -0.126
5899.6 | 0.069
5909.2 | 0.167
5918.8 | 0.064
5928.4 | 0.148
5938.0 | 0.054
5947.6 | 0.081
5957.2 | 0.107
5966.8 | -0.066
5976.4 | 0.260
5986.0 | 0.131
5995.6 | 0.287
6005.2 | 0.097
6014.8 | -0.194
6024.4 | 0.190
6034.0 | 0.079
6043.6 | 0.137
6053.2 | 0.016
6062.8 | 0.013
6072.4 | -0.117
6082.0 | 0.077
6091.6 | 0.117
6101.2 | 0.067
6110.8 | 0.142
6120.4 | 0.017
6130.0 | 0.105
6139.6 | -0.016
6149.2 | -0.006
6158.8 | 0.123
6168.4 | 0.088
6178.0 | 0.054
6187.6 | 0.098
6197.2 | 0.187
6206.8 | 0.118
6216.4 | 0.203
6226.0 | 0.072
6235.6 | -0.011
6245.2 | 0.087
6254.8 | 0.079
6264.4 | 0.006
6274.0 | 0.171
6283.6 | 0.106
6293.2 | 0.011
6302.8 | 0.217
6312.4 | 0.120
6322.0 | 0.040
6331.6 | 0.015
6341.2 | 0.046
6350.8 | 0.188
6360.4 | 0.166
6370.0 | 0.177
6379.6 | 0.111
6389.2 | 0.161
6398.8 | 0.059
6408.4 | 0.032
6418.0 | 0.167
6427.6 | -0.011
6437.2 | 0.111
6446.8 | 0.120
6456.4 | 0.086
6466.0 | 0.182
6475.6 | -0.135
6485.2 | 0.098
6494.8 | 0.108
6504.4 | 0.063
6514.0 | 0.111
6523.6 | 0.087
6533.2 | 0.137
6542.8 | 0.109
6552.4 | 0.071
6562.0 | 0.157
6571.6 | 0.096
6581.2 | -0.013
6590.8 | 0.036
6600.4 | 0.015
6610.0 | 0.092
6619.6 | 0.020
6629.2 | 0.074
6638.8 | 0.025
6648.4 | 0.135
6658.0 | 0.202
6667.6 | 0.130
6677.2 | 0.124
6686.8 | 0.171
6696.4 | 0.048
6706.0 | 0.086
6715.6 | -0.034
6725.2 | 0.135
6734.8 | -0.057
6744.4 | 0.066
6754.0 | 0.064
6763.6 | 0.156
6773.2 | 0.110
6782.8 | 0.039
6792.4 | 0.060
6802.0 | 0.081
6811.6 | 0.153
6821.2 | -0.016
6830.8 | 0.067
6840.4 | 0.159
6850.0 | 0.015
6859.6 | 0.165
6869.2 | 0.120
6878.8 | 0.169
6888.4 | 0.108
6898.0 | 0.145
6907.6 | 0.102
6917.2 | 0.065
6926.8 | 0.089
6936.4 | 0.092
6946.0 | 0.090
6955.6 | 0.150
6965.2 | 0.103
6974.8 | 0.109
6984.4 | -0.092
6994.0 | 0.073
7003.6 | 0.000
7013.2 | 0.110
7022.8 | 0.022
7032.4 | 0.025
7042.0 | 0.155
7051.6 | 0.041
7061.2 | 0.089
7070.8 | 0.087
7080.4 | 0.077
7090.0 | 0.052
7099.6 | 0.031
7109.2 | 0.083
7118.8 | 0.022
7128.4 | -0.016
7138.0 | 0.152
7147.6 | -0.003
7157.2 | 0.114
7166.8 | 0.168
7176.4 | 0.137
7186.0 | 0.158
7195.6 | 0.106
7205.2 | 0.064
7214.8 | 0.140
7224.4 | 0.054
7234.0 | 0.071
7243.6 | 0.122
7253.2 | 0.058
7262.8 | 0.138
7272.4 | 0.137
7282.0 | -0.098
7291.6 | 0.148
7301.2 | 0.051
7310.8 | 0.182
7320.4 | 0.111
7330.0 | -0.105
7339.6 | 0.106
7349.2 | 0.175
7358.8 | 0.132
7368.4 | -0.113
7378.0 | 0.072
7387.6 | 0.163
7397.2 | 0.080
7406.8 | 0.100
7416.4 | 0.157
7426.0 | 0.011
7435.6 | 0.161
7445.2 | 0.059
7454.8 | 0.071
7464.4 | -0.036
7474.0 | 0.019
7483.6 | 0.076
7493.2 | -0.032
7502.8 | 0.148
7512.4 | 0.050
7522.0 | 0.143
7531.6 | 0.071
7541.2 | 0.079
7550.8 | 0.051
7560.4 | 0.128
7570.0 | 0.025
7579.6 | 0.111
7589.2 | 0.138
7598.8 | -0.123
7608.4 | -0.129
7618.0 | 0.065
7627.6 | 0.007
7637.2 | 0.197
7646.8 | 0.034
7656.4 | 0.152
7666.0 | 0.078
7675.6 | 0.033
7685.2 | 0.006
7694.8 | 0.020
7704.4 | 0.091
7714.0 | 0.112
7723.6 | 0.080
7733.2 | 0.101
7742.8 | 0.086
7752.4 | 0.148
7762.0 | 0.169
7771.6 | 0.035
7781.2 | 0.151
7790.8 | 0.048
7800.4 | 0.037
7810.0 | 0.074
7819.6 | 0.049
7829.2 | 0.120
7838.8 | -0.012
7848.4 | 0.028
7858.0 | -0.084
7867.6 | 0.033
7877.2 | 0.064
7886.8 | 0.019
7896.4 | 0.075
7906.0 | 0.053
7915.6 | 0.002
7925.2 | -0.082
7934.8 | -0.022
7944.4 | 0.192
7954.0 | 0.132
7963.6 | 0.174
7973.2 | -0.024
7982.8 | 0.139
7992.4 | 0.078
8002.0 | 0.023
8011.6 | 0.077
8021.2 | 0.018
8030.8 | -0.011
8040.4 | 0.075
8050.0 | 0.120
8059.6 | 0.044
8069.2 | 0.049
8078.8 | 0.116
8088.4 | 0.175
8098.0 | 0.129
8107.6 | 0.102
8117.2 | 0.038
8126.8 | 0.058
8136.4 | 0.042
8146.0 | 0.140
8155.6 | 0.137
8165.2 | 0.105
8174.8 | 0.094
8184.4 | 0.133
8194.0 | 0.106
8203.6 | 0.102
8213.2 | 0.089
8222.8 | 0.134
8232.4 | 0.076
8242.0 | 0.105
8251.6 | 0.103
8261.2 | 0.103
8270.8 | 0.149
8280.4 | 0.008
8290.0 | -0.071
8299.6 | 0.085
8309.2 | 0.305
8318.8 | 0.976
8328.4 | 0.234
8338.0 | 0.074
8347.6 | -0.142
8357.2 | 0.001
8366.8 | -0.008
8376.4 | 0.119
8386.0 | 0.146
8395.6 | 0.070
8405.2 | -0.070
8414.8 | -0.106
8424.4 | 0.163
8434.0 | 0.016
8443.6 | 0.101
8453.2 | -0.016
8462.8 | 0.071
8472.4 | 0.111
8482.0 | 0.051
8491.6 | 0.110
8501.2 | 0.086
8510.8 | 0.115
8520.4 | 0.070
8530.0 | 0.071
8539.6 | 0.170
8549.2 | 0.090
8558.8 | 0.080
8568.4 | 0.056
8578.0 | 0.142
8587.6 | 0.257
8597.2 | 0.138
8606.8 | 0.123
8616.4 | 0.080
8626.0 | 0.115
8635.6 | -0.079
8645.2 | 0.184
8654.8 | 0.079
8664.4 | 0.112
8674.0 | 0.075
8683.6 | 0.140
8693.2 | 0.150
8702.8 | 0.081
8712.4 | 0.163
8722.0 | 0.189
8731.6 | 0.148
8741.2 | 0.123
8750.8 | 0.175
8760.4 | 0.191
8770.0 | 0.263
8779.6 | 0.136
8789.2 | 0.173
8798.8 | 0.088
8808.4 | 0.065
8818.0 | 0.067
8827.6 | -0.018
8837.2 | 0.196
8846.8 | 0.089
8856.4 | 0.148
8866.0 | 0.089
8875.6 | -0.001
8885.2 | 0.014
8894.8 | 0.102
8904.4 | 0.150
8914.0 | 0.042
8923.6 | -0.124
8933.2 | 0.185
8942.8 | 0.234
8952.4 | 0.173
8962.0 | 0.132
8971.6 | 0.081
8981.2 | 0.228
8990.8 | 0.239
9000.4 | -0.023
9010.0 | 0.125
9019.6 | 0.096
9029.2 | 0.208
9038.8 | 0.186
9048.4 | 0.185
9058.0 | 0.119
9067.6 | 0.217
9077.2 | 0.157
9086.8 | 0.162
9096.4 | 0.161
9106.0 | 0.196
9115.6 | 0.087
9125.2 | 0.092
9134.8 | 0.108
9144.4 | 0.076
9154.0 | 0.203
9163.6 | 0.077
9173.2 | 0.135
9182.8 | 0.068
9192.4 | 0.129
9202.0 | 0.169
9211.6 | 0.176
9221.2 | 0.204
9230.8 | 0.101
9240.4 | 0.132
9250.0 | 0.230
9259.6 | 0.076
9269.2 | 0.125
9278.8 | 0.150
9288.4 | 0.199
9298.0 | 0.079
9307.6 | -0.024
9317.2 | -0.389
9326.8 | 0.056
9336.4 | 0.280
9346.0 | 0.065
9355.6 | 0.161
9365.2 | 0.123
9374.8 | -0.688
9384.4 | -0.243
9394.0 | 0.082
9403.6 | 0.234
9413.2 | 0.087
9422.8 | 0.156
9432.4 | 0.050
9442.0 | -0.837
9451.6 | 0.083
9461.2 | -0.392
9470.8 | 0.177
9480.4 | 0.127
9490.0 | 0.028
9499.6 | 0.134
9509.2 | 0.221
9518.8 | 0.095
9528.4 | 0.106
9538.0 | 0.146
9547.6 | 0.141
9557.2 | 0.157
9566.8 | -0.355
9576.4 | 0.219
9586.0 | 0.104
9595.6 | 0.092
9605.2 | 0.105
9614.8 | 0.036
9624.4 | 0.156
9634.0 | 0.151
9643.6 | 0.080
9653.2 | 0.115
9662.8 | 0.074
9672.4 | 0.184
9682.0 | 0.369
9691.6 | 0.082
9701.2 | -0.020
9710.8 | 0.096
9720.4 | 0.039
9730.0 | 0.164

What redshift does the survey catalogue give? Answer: 1.23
